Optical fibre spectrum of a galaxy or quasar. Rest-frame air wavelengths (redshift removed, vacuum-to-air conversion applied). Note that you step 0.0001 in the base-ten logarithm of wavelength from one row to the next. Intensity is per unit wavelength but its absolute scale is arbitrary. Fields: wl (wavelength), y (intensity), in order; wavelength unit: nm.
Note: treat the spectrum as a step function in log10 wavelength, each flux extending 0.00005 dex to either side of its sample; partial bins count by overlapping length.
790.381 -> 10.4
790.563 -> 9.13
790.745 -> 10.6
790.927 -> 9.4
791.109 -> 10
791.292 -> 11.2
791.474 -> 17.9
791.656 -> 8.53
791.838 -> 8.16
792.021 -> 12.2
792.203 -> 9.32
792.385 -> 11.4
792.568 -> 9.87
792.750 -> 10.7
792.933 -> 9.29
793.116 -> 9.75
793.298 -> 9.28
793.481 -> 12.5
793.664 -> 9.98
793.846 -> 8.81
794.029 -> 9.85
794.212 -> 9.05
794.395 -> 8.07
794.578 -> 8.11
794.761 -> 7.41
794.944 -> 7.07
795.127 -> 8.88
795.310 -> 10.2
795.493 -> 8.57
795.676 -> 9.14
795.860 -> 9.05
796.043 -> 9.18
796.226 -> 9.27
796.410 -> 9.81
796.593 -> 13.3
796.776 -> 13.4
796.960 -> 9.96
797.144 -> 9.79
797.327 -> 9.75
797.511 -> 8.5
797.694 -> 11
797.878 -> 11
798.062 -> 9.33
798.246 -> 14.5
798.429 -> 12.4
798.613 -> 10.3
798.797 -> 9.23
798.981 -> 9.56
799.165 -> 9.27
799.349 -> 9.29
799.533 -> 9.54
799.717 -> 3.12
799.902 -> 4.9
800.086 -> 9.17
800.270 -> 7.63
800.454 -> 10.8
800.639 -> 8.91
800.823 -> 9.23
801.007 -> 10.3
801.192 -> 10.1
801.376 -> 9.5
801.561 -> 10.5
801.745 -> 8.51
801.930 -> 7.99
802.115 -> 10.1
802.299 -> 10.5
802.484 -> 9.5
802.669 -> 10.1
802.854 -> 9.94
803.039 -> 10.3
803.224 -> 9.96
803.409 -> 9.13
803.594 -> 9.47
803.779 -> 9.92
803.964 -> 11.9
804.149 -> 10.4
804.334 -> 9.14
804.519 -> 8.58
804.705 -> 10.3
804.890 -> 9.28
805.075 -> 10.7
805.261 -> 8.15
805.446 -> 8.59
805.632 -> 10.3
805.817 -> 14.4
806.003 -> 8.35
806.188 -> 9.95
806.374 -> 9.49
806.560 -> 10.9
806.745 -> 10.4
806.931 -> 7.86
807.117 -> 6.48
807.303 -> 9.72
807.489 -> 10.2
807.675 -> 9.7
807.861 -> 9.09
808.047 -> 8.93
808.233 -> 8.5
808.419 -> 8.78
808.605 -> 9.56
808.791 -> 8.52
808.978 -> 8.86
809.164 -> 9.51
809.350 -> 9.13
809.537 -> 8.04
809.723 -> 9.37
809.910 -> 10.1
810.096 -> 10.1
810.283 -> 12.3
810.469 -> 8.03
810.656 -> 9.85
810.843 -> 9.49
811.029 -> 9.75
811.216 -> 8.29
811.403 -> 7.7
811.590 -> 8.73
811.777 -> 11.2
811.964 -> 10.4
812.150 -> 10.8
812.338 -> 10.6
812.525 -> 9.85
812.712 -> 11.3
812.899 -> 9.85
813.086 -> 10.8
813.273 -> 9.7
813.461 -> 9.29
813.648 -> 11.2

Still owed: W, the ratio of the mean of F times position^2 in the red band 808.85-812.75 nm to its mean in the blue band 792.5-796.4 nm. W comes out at 1.09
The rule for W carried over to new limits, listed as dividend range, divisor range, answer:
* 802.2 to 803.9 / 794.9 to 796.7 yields 1.06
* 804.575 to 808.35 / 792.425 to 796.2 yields 1.06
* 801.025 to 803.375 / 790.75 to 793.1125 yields 0.94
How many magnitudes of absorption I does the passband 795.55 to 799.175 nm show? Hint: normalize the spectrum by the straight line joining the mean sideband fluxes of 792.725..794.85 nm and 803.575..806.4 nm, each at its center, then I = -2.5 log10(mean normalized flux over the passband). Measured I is -0.09 mag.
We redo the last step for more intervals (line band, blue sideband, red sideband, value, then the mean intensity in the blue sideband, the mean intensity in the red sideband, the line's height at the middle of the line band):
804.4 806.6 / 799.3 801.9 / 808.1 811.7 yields -0.11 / 8.65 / 9.2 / 8.94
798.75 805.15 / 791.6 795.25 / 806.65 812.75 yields 0.01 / 9.43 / 9.41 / 9.42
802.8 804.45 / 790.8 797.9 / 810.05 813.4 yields -0.01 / 9.96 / 9.92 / 9.94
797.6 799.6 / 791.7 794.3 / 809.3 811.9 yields -0.07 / 9.99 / 9.45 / 9.81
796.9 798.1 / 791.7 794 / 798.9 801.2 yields -0.10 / 10.1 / 8.54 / 9.08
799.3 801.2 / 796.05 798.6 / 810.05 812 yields 0.25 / 10.8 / 9.58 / 10.6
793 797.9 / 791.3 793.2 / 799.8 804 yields 0.07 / 10.7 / 9.45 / 10.3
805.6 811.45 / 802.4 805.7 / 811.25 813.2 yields 0.06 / 9.75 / 10.1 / 9.92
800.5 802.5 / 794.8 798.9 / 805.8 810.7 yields 0.03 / 10.1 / 9.41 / 9.83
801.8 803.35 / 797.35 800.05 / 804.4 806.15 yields -0.01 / 9.42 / 9.84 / 9.67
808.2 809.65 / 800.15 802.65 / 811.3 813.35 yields 0.12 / 9.52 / 10.1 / 9.91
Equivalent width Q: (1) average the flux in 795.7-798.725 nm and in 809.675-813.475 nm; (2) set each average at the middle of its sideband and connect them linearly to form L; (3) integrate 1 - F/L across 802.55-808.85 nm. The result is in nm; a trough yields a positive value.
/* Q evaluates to 0.35 nm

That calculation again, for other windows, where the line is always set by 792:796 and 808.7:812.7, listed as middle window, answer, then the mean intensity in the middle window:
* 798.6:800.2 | 0.22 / 8.15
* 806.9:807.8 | 0.06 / 8.86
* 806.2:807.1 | 0.01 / 9.42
